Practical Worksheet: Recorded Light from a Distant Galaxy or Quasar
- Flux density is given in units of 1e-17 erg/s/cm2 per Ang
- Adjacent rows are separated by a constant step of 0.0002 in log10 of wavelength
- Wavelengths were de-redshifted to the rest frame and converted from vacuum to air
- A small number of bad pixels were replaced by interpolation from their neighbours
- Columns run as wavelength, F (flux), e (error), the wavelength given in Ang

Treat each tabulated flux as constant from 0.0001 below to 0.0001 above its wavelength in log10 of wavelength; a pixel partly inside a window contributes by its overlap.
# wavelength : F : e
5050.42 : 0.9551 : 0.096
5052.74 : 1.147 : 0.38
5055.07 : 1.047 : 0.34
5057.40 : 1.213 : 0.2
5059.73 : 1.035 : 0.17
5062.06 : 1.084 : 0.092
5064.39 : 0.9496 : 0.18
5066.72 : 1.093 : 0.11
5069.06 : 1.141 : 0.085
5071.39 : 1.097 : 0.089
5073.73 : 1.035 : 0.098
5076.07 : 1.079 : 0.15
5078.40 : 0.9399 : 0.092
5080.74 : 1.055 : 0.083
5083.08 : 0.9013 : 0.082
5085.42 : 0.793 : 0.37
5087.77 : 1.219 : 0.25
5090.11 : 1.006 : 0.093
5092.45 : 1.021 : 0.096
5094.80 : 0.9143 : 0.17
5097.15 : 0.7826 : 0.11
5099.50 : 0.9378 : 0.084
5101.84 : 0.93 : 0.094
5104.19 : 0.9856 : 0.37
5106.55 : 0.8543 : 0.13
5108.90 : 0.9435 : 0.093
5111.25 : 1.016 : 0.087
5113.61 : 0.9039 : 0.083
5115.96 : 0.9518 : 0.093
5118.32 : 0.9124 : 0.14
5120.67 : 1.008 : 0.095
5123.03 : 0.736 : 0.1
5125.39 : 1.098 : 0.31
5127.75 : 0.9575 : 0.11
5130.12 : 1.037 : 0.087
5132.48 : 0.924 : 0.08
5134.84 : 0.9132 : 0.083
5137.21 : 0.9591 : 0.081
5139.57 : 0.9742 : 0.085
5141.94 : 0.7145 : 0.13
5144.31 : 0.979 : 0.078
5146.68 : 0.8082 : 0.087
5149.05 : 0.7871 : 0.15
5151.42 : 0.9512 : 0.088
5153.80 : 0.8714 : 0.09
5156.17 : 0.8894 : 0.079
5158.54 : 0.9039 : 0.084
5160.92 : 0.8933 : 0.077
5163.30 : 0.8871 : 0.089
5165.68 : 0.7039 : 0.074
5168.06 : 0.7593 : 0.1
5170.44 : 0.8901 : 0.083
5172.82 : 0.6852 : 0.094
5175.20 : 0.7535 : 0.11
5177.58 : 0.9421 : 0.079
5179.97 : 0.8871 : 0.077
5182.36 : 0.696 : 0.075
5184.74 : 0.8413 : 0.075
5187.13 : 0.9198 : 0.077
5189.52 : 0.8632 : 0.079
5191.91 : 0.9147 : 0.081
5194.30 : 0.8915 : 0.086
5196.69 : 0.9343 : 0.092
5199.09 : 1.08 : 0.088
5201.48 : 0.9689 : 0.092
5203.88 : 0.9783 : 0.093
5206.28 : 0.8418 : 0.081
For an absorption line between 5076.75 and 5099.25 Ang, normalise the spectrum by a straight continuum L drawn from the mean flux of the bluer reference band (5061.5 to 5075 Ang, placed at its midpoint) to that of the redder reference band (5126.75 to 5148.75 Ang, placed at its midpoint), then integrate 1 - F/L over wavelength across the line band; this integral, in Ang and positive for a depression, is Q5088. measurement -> 1.4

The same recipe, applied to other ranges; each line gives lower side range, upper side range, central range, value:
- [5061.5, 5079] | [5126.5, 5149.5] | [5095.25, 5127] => 1.3 Ang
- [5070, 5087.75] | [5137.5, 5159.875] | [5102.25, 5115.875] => 0.1 Ang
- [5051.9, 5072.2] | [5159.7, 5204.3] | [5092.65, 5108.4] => 1.7 Ang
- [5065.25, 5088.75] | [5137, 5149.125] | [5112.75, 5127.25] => -0.2 Ang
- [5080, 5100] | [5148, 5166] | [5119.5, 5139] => -1.1 Ang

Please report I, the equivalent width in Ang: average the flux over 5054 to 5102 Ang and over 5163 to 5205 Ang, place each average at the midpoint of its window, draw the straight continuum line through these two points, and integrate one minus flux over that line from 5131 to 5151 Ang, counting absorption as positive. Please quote 0.8 Ang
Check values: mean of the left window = 1.01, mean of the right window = 0.866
